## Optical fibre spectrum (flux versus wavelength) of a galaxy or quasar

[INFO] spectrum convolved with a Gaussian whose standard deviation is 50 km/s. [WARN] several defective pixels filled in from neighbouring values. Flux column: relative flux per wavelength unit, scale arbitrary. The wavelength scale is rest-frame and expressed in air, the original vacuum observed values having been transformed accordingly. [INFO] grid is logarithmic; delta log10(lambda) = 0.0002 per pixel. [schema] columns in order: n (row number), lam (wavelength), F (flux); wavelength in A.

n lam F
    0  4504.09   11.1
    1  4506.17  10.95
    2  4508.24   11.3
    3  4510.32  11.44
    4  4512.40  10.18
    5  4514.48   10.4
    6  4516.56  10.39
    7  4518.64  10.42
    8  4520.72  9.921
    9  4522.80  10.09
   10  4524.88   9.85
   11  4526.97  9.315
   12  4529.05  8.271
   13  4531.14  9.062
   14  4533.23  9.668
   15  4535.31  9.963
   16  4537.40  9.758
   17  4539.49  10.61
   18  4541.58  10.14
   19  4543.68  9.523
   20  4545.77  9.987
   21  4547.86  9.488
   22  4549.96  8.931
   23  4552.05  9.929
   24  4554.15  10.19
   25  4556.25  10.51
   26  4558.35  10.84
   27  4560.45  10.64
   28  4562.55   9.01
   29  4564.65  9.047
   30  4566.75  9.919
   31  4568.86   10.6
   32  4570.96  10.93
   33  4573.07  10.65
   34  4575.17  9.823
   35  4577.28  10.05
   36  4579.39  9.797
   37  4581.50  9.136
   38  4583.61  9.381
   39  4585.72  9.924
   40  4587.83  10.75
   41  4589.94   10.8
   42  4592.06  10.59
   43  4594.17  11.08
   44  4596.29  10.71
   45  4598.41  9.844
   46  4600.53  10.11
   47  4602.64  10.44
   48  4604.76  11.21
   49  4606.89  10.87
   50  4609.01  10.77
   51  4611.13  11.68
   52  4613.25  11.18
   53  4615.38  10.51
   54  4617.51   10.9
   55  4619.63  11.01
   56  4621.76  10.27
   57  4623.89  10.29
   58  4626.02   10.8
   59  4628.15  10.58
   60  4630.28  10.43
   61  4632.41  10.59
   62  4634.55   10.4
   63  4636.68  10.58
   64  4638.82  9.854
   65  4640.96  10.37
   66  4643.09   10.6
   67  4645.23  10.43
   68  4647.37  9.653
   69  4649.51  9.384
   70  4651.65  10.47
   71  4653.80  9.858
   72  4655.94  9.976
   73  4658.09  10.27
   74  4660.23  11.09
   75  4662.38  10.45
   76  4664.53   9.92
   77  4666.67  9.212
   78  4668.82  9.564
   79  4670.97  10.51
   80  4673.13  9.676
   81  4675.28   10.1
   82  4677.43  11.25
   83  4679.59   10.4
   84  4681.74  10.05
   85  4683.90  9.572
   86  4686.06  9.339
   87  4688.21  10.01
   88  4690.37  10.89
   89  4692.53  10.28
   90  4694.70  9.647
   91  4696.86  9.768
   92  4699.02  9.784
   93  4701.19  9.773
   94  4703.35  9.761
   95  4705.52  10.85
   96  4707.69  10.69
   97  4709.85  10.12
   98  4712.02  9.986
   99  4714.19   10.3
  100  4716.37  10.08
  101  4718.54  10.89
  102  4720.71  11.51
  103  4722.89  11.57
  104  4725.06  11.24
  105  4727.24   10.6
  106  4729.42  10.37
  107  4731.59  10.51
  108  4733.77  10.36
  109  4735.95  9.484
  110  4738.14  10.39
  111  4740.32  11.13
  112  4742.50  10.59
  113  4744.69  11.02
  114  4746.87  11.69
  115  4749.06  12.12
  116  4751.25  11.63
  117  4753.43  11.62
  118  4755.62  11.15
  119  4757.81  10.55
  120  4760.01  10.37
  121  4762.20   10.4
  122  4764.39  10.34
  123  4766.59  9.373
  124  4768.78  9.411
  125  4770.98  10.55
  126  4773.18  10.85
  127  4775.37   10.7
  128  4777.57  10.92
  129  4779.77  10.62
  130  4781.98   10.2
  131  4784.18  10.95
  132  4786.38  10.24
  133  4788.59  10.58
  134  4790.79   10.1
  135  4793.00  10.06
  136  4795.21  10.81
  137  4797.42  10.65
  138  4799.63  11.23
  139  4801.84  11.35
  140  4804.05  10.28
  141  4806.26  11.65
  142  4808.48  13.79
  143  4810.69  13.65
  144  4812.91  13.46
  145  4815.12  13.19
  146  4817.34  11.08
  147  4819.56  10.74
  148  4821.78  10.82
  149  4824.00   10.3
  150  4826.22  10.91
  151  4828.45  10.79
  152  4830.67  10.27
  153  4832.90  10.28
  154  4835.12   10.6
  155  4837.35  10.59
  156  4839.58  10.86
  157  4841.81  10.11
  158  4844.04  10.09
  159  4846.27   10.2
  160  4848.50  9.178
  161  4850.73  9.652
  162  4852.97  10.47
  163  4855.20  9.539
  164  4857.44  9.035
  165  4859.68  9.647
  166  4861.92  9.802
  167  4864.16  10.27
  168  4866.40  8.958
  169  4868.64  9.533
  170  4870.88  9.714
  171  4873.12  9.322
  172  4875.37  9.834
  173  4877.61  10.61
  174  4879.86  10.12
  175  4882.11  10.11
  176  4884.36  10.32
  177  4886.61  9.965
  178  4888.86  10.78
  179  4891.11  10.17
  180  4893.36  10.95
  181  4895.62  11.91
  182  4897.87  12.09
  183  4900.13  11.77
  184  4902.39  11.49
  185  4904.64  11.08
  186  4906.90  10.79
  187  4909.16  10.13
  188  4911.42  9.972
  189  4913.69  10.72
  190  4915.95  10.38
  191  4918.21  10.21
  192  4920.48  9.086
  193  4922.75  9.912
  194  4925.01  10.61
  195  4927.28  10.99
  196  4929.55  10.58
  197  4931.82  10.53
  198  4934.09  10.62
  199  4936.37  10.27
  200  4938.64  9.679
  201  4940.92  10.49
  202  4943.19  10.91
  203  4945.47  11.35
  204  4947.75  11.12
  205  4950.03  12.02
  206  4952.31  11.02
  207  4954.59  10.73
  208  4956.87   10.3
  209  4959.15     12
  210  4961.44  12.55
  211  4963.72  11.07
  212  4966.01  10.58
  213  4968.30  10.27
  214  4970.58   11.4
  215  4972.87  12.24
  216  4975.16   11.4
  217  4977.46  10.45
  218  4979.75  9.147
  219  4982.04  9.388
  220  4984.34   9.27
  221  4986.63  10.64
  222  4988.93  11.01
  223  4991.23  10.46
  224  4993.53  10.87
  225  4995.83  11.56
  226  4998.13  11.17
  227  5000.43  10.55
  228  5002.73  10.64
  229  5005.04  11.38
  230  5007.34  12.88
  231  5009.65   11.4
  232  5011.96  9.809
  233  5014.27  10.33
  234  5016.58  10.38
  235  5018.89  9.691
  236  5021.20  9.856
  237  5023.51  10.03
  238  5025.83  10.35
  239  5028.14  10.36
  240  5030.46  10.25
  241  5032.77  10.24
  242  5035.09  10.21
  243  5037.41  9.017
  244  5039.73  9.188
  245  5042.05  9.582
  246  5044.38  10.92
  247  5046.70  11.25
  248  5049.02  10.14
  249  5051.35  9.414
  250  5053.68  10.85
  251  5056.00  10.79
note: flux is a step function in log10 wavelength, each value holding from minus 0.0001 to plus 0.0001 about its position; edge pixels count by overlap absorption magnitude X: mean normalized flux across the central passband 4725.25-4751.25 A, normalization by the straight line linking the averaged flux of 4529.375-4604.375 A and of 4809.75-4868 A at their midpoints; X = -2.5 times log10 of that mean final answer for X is -0.05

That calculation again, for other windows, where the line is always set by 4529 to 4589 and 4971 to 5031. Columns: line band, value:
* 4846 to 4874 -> 0.082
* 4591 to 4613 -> -0.081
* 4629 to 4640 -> -0.036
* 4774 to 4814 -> -0.091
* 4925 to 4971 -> -0.039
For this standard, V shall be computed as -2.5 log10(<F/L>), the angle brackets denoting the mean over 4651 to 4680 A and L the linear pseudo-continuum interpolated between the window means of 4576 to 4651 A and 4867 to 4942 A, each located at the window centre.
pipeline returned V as 0.03 mag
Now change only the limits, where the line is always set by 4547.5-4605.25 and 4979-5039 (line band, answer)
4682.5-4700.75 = 0.03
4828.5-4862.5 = 0.03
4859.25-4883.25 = 0.06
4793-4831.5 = -0.11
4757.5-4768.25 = 0.01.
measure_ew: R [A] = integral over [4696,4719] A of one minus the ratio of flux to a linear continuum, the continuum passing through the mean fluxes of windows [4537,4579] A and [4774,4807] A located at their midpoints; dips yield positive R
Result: 0.6 A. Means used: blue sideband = 10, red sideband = 10.7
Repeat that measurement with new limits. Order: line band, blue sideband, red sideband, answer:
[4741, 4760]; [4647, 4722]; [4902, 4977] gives -1.69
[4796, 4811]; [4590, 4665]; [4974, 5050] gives -1.75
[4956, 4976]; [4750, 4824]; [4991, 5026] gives -1.01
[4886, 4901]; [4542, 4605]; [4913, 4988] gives -0.76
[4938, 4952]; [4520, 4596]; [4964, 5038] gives -0.67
